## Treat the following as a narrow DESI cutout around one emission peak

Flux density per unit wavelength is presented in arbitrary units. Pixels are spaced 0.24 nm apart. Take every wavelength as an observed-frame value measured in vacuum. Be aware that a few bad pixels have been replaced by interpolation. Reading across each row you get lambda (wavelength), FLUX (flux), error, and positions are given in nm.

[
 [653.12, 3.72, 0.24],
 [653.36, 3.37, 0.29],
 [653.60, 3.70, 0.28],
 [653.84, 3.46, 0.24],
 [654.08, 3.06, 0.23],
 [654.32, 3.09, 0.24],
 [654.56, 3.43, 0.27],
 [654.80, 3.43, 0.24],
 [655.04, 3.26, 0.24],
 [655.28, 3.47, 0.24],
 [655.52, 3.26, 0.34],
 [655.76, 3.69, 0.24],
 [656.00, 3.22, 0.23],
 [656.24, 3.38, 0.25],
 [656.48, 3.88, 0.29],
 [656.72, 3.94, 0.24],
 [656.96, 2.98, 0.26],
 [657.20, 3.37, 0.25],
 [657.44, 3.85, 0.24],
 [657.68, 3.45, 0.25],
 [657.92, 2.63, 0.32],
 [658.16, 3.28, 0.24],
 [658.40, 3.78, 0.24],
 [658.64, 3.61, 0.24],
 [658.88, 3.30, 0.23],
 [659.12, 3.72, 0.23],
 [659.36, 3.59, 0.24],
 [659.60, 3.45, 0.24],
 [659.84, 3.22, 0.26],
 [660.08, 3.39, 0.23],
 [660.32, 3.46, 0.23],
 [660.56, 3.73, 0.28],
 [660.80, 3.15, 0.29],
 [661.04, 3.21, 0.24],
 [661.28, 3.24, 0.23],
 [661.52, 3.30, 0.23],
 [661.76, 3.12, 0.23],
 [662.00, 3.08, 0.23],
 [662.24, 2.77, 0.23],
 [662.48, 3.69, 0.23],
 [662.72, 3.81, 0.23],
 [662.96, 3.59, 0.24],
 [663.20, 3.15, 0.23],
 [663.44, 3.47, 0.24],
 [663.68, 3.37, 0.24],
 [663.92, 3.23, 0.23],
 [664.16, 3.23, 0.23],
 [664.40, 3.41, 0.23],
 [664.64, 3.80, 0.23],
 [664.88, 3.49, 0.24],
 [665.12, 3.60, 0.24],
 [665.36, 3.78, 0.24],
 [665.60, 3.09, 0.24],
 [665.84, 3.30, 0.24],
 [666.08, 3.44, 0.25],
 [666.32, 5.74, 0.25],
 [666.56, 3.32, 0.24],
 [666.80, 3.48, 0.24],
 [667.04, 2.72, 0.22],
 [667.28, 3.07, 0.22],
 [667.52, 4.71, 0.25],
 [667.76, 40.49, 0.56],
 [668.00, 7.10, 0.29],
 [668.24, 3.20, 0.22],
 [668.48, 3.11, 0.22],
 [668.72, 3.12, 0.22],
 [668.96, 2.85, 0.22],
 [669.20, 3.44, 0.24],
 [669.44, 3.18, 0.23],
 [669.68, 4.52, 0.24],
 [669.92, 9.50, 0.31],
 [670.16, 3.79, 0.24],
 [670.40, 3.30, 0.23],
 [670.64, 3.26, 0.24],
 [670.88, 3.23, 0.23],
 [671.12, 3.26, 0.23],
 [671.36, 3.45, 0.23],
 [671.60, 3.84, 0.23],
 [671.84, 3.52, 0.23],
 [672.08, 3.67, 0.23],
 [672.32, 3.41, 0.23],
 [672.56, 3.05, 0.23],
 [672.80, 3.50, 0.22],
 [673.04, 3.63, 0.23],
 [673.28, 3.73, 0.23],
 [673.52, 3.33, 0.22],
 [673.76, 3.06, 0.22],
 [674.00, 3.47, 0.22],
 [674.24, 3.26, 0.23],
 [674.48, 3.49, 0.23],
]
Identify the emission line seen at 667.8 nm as H-alpha 6563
